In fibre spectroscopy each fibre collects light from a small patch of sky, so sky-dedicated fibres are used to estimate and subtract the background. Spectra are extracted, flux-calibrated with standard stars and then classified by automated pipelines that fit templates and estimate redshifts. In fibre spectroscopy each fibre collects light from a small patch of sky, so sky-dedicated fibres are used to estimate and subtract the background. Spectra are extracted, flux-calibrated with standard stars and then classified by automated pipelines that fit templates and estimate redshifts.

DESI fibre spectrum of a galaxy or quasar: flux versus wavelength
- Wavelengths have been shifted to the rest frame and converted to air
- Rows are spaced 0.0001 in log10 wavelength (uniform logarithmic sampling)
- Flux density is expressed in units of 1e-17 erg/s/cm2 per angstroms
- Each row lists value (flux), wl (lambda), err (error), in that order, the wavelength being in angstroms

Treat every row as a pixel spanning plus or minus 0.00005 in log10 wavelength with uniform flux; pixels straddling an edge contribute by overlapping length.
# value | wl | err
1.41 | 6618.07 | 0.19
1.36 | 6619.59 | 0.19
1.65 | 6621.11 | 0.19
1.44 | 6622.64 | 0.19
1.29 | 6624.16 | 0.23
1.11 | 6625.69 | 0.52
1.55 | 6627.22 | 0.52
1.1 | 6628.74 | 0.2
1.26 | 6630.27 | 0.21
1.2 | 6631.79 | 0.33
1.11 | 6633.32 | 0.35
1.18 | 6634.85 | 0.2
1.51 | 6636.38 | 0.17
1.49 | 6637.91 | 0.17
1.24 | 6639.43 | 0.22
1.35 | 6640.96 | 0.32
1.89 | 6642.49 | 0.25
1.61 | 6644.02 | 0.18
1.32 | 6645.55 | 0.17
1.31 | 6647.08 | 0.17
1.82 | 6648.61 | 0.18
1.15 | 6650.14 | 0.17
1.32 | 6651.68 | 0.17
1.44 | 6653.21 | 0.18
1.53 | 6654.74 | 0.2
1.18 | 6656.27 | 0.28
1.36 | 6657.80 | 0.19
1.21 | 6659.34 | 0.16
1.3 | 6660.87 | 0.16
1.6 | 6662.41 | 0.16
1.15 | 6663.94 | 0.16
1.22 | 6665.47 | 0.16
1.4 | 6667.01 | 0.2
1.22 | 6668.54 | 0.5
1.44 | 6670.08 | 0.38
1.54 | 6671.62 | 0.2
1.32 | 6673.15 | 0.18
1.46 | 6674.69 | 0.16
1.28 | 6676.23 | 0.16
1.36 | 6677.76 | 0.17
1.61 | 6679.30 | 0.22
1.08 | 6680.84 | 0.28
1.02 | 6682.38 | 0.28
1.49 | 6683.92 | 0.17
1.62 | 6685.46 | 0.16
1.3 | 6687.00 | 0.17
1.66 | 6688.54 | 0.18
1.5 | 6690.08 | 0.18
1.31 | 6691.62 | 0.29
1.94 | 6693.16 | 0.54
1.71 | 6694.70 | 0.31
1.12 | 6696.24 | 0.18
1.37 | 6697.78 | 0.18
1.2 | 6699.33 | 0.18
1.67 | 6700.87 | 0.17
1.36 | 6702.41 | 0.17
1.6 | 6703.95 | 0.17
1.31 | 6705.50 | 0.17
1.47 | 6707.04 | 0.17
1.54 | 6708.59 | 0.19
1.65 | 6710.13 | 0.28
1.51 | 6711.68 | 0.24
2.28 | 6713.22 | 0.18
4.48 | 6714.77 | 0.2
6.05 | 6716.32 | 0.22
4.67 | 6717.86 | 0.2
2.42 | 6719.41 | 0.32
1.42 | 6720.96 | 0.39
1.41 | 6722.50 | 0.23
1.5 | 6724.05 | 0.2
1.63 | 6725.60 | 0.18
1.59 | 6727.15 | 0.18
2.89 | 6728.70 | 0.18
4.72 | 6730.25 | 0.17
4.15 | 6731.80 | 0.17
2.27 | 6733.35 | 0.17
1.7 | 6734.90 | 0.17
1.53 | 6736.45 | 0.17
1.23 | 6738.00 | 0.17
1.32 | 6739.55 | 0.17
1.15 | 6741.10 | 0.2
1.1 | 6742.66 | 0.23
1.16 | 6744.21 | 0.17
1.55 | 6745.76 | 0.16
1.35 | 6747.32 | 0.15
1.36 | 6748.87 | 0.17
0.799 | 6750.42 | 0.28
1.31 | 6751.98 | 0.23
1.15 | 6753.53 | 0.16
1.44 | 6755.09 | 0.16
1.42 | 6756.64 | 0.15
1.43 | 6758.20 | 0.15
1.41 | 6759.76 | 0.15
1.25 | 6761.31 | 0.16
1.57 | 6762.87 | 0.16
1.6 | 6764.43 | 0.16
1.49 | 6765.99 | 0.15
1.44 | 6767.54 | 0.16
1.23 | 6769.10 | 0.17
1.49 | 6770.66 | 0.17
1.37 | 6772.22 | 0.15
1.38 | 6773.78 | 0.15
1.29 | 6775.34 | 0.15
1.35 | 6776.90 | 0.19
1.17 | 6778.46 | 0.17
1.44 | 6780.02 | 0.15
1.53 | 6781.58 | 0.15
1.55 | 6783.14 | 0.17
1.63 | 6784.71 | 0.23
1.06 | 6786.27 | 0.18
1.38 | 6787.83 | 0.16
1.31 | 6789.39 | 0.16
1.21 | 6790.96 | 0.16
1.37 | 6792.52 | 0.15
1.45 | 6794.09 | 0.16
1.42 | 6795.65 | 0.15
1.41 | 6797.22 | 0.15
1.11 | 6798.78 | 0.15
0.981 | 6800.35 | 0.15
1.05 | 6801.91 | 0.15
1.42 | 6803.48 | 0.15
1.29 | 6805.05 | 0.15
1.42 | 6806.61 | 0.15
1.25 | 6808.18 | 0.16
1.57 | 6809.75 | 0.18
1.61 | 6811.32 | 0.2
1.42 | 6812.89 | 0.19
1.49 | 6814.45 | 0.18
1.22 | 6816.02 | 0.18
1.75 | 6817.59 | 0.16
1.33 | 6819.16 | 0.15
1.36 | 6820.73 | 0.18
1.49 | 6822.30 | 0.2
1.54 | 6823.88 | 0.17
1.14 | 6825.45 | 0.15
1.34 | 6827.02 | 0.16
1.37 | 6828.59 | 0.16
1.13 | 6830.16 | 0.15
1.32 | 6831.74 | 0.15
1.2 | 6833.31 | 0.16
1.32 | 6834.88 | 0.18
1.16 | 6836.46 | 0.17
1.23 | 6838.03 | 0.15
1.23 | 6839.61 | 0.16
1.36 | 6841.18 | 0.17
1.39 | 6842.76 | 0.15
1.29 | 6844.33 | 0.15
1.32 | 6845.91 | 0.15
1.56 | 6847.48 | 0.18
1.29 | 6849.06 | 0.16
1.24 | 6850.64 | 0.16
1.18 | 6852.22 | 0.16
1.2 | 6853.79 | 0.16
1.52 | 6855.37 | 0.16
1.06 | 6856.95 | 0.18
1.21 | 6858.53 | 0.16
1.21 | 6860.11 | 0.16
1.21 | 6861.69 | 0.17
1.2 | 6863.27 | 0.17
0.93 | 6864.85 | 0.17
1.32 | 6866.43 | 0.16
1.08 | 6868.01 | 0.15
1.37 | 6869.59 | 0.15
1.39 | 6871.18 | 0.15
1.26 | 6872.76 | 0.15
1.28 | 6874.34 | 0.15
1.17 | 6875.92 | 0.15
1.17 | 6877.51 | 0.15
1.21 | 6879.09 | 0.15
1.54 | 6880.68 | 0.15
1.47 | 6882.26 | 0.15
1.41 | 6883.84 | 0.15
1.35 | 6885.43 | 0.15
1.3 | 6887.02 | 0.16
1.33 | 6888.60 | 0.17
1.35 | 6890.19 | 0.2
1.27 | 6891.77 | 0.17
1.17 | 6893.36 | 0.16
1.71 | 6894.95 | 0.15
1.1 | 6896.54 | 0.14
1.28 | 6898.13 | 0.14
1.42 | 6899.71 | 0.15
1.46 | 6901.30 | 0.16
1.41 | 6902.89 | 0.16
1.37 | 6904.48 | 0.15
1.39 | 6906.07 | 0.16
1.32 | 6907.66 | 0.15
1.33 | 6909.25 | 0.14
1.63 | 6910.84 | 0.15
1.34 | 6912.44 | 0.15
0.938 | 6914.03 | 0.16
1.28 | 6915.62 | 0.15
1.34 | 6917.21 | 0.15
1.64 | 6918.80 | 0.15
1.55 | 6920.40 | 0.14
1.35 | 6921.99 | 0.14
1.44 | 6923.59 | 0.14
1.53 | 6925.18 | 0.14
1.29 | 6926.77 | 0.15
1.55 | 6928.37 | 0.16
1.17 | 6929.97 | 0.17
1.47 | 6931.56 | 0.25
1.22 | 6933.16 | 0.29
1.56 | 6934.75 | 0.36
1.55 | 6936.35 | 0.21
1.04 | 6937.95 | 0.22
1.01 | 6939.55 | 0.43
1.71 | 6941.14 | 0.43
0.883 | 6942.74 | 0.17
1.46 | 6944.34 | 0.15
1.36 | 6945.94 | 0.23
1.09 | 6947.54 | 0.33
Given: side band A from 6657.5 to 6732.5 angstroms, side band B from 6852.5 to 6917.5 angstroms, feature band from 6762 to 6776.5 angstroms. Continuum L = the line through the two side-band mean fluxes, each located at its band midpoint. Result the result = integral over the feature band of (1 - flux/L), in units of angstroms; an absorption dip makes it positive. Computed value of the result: 1.8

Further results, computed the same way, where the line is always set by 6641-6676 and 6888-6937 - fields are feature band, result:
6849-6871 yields 2.6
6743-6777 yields 0.9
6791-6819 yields 0.5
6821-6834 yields 0.6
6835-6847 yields 0.8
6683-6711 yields -1.9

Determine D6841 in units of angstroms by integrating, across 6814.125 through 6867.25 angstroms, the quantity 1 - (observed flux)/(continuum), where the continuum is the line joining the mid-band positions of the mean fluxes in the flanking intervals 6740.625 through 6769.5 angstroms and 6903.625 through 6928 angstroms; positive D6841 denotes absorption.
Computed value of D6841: 2.49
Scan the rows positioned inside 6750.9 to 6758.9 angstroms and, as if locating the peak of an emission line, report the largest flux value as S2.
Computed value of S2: 1.44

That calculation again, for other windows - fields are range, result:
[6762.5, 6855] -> 1.75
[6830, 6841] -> 1.32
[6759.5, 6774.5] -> 1.6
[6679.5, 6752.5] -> 6.05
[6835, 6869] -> 1.56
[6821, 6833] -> 1.54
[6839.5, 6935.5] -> 1.71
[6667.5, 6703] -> 1.94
